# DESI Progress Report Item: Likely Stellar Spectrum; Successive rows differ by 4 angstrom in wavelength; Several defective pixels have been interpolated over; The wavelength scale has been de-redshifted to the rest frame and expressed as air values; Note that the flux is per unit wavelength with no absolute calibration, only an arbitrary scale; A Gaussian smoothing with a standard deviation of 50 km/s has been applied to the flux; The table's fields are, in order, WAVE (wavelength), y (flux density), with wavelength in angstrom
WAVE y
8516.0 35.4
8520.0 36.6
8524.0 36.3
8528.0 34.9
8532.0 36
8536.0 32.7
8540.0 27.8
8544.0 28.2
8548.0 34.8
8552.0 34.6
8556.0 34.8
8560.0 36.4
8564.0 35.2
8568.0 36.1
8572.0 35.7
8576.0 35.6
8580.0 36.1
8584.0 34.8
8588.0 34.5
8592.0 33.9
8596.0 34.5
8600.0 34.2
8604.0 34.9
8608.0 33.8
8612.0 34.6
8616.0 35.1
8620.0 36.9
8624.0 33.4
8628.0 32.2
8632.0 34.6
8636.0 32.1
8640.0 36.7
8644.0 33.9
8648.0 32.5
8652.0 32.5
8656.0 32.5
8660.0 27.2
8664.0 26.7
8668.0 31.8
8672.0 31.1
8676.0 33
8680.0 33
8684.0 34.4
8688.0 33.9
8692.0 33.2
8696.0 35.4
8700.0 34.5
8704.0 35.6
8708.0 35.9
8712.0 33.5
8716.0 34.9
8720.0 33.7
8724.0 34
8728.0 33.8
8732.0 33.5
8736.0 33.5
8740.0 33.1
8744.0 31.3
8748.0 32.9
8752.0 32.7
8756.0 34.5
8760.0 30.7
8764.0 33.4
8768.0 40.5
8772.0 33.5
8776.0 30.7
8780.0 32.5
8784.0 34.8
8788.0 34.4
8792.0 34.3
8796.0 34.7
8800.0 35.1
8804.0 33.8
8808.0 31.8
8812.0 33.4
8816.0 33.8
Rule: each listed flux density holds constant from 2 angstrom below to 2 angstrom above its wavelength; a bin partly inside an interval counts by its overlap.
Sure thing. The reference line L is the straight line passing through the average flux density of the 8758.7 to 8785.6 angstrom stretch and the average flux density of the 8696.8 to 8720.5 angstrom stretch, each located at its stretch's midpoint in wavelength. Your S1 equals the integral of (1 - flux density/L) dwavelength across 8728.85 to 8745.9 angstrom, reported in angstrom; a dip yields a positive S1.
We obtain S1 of 0.7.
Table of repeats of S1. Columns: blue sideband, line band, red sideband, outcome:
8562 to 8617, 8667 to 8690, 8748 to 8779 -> 0.9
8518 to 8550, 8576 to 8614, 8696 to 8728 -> -0.9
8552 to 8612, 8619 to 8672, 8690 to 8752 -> 3.2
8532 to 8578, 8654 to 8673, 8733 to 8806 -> 2.2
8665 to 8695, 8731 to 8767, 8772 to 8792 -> 0.1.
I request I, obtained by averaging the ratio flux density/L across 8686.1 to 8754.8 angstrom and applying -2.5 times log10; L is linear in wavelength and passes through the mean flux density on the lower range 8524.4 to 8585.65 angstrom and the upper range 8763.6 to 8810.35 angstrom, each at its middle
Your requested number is 0.01 mag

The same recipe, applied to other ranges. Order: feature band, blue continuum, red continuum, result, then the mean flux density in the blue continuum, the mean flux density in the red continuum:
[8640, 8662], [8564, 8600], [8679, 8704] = 0.08 mag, 35.1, 34.2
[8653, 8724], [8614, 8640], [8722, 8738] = 0.03 mag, 34.3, 33.7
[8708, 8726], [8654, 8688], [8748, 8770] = -0.04 mag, 31.4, 34.2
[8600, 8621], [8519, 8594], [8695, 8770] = -0.02 mag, 34.4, 34.1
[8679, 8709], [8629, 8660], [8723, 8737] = -0.03 mag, 33.1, 33.7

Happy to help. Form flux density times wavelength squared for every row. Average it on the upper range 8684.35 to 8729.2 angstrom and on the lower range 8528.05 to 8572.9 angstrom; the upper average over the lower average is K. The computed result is 1.05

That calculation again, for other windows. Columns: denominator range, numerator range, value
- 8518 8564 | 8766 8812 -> 1.06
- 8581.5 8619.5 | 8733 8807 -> 1.01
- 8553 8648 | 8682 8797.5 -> 1.01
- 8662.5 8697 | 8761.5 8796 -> 1.08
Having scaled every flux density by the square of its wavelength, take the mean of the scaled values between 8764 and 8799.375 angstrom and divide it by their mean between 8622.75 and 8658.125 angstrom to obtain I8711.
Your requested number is 1.1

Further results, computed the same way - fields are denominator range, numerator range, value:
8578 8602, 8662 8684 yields 0.92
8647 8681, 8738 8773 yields 1.11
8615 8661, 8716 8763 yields 1.02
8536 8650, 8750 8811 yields 1.03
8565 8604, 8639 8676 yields 0.92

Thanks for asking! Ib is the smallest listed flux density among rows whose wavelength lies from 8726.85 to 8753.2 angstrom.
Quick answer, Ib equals 31.3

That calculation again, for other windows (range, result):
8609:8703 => 26.7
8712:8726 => 33.5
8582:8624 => 33.4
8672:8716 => 31.1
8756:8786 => 30.7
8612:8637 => 32.1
